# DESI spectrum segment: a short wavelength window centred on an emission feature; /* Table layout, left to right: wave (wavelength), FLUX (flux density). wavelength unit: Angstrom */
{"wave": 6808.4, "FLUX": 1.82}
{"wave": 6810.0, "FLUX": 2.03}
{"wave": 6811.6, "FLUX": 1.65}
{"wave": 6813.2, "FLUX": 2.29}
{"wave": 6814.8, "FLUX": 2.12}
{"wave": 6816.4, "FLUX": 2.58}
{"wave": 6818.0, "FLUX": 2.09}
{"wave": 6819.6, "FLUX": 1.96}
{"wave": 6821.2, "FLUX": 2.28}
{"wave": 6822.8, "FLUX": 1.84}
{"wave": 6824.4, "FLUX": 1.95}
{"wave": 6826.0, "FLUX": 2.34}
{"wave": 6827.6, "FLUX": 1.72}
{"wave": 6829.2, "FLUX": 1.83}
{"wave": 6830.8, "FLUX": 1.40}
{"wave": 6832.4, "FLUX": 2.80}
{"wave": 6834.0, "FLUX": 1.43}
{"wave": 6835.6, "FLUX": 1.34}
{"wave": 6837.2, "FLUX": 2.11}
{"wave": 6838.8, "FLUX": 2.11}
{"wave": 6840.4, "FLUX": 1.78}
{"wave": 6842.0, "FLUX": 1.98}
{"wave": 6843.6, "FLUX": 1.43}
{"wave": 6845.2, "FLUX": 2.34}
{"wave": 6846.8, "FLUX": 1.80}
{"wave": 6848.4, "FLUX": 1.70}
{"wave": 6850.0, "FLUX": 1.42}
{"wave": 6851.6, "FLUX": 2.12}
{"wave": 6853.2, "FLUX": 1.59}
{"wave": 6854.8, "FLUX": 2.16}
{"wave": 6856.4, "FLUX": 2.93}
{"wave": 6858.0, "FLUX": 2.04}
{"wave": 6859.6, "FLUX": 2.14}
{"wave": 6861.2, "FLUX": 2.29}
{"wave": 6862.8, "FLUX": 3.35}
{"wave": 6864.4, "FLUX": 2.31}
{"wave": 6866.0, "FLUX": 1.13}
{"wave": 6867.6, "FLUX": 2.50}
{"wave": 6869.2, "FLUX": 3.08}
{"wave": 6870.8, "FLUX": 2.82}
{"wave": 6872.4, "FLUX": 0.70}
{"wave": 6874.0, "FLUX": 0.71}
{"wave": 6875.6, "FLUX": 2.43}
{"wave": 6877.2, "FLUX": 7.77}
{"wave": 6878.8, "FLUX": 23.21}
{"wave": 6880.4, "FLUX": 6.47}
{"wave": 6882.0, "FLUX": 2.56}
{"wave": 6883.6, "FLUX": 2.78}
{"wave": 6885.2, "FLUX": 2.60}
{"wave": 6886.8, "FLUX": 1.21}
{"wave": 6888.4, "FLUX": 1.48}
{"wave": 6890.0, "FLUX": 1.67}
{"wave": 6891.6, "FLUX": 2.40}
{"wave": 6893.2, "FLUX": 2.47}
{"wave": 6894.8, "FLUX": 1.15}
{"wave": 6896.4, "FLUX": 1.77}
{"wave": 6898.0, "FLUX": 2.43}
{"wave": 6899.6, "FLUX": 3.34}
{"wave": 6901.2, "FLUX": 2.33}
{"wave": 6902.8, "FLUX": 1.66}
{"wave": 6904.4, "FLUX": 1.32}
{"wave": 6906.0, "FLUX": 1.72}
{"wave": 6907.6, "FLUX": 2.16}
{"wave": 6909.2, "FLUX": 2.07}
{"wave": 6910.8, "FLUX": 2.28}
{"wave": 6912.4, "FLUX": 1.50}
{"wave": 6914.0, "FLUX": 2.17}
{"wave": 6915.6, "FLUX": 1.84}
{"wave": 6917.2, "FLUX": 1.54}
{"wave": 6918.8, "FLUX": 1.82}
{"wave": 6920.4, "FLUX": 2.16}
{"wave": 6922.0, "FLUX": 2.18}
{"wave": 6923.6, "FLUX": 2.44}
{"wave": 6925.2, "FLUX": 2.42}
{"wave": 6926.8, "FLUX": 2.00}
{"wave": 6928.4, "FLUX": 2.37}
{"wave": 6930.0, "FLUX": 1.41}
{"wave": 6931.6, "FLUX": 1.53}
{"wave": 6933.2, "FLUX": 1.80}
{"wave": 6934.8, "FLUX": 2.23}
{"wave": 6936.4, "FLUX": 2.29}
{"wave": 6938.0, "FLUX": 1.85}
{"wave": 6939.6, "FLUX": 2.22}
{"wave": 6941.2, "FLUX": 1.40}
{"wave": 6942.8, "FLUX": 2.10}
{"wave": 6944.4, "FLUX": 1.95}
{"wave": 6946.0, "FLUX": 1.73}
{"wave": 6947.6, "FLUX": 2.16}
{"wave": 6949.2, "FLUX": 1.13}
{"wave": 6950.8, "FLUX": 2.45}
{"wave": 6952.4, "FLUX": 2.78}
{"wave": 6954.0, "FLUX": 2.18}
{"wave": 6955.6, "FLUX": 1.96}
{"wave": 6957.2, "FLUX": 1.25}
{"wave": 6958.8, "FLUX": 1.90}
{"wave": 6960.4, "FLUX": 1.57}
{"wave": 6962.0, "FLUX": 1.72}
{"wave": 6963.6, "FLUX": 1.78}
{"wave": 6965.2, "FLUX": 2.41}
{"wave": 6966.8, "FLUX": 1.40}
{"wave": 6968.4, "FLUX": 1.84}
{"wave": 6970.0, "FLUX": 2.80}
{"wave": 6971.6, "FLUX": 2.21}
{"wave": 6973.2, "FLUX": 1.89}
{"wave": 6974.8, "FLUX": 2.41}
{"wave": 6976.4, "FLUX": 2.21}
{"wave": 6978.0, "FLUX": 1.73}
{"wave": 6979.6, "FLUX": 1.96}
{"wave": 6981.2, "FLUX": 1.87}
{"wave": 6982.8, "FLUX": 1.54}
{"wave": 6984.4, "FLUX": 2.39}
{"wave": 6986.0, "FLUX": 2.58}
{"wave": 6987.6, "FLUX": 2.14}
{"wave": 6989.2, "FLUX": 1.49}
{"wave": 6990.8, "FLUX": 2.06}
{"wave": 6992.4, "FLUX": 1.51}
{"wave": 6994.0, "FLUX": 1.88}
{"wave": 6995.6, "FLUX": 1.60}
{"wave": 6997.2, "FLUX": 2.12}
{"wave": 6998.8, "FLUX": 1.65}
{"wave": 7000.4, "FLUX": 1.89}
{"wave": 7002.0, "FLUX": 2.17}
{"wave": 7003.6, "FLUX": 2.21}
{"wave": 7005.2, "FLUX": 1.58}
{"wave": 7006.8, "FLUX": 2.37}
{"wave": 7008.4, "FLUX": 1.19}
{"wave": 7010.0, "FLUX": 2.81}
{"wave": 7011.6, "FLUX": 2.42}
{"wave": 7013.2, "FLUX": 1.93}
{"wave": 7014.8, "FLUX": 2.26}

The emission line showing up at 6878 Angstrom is H-alpha 6563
